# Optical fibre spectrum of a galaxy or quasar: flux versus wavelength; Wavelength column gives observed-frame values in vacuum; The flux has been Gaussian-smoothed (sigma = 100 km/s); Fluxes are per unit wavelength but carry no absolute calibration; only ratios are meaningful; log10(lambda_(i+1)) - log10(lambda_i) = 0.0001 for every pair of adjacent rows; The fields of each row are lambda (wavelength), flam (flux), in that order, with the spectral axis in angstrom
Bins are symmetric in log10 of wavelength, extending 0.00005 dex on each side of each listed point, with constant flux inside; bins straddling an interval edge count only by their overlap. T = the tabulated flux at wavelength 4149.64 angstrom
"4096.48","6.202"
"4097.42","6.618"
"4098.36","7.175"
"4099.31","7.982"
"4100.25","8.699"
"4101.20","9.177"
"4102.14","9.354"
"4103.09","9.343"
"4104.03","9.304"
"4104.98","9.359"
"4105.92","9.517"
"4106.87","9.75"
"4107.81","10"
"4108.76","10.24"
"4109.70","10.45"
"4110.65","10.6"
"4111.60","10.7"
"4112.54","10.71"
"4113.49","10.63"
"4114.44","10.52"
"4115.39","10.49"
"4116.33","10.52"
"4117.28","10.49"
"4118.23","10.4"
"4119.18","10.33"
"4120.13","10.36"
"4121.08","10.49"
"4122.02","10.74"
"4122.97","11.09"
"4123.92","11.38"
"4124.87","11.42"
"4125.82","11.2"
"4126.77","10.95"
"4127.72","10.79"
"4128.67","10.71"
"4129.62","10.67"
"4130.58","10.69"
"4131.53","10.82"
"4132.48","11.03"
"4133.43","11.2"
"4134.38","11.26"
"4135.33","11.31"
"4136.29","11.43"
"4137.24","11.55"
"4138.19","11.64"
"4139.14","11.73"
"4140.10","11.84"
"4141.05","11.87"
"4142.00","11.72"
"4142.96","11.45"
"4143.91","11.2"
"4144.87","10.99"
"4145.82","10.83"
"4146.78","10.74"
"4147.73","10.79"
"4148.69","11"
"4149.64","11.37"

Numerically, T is 11.37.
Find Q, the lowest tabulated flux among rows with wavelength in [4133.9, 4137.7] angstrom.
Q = 11.26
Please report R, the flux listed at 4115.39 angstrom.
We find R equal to 10.49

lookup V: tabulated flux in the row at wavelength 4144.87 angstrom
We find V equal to 10.99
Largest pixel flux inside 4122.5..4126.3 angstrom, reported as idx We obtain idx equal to 11.42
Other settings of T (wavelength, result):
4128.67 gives 10.71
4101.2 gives 9.177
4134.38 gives 11.26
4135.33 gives 11.31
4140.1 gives 11.84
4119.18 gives 10.33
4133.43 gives 11.2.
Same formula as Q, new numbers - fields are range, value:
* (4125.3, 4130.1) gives 10.67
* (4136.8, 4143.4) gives 11.45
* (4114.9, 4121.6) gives 10.33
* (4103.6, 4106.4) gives 9.304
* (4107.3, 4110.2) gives 10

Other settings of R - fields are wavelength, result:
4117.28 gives 10.49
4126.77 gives 10.95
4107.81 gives 10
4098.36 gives 7.175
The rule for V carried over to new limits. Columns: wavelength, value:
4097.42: 6.618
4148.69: 11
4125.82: 11.2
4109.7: 10.45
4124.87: 11.42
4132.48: 11.03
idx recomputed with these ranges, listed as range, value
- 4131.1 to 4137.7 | 11.55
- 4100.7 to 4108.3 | 10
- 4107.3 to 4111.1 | 10.6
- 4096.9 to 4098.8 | 7.175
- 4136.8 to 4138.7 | 11.64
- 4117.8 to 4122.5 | 10.74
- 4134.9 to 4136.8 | 11.43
